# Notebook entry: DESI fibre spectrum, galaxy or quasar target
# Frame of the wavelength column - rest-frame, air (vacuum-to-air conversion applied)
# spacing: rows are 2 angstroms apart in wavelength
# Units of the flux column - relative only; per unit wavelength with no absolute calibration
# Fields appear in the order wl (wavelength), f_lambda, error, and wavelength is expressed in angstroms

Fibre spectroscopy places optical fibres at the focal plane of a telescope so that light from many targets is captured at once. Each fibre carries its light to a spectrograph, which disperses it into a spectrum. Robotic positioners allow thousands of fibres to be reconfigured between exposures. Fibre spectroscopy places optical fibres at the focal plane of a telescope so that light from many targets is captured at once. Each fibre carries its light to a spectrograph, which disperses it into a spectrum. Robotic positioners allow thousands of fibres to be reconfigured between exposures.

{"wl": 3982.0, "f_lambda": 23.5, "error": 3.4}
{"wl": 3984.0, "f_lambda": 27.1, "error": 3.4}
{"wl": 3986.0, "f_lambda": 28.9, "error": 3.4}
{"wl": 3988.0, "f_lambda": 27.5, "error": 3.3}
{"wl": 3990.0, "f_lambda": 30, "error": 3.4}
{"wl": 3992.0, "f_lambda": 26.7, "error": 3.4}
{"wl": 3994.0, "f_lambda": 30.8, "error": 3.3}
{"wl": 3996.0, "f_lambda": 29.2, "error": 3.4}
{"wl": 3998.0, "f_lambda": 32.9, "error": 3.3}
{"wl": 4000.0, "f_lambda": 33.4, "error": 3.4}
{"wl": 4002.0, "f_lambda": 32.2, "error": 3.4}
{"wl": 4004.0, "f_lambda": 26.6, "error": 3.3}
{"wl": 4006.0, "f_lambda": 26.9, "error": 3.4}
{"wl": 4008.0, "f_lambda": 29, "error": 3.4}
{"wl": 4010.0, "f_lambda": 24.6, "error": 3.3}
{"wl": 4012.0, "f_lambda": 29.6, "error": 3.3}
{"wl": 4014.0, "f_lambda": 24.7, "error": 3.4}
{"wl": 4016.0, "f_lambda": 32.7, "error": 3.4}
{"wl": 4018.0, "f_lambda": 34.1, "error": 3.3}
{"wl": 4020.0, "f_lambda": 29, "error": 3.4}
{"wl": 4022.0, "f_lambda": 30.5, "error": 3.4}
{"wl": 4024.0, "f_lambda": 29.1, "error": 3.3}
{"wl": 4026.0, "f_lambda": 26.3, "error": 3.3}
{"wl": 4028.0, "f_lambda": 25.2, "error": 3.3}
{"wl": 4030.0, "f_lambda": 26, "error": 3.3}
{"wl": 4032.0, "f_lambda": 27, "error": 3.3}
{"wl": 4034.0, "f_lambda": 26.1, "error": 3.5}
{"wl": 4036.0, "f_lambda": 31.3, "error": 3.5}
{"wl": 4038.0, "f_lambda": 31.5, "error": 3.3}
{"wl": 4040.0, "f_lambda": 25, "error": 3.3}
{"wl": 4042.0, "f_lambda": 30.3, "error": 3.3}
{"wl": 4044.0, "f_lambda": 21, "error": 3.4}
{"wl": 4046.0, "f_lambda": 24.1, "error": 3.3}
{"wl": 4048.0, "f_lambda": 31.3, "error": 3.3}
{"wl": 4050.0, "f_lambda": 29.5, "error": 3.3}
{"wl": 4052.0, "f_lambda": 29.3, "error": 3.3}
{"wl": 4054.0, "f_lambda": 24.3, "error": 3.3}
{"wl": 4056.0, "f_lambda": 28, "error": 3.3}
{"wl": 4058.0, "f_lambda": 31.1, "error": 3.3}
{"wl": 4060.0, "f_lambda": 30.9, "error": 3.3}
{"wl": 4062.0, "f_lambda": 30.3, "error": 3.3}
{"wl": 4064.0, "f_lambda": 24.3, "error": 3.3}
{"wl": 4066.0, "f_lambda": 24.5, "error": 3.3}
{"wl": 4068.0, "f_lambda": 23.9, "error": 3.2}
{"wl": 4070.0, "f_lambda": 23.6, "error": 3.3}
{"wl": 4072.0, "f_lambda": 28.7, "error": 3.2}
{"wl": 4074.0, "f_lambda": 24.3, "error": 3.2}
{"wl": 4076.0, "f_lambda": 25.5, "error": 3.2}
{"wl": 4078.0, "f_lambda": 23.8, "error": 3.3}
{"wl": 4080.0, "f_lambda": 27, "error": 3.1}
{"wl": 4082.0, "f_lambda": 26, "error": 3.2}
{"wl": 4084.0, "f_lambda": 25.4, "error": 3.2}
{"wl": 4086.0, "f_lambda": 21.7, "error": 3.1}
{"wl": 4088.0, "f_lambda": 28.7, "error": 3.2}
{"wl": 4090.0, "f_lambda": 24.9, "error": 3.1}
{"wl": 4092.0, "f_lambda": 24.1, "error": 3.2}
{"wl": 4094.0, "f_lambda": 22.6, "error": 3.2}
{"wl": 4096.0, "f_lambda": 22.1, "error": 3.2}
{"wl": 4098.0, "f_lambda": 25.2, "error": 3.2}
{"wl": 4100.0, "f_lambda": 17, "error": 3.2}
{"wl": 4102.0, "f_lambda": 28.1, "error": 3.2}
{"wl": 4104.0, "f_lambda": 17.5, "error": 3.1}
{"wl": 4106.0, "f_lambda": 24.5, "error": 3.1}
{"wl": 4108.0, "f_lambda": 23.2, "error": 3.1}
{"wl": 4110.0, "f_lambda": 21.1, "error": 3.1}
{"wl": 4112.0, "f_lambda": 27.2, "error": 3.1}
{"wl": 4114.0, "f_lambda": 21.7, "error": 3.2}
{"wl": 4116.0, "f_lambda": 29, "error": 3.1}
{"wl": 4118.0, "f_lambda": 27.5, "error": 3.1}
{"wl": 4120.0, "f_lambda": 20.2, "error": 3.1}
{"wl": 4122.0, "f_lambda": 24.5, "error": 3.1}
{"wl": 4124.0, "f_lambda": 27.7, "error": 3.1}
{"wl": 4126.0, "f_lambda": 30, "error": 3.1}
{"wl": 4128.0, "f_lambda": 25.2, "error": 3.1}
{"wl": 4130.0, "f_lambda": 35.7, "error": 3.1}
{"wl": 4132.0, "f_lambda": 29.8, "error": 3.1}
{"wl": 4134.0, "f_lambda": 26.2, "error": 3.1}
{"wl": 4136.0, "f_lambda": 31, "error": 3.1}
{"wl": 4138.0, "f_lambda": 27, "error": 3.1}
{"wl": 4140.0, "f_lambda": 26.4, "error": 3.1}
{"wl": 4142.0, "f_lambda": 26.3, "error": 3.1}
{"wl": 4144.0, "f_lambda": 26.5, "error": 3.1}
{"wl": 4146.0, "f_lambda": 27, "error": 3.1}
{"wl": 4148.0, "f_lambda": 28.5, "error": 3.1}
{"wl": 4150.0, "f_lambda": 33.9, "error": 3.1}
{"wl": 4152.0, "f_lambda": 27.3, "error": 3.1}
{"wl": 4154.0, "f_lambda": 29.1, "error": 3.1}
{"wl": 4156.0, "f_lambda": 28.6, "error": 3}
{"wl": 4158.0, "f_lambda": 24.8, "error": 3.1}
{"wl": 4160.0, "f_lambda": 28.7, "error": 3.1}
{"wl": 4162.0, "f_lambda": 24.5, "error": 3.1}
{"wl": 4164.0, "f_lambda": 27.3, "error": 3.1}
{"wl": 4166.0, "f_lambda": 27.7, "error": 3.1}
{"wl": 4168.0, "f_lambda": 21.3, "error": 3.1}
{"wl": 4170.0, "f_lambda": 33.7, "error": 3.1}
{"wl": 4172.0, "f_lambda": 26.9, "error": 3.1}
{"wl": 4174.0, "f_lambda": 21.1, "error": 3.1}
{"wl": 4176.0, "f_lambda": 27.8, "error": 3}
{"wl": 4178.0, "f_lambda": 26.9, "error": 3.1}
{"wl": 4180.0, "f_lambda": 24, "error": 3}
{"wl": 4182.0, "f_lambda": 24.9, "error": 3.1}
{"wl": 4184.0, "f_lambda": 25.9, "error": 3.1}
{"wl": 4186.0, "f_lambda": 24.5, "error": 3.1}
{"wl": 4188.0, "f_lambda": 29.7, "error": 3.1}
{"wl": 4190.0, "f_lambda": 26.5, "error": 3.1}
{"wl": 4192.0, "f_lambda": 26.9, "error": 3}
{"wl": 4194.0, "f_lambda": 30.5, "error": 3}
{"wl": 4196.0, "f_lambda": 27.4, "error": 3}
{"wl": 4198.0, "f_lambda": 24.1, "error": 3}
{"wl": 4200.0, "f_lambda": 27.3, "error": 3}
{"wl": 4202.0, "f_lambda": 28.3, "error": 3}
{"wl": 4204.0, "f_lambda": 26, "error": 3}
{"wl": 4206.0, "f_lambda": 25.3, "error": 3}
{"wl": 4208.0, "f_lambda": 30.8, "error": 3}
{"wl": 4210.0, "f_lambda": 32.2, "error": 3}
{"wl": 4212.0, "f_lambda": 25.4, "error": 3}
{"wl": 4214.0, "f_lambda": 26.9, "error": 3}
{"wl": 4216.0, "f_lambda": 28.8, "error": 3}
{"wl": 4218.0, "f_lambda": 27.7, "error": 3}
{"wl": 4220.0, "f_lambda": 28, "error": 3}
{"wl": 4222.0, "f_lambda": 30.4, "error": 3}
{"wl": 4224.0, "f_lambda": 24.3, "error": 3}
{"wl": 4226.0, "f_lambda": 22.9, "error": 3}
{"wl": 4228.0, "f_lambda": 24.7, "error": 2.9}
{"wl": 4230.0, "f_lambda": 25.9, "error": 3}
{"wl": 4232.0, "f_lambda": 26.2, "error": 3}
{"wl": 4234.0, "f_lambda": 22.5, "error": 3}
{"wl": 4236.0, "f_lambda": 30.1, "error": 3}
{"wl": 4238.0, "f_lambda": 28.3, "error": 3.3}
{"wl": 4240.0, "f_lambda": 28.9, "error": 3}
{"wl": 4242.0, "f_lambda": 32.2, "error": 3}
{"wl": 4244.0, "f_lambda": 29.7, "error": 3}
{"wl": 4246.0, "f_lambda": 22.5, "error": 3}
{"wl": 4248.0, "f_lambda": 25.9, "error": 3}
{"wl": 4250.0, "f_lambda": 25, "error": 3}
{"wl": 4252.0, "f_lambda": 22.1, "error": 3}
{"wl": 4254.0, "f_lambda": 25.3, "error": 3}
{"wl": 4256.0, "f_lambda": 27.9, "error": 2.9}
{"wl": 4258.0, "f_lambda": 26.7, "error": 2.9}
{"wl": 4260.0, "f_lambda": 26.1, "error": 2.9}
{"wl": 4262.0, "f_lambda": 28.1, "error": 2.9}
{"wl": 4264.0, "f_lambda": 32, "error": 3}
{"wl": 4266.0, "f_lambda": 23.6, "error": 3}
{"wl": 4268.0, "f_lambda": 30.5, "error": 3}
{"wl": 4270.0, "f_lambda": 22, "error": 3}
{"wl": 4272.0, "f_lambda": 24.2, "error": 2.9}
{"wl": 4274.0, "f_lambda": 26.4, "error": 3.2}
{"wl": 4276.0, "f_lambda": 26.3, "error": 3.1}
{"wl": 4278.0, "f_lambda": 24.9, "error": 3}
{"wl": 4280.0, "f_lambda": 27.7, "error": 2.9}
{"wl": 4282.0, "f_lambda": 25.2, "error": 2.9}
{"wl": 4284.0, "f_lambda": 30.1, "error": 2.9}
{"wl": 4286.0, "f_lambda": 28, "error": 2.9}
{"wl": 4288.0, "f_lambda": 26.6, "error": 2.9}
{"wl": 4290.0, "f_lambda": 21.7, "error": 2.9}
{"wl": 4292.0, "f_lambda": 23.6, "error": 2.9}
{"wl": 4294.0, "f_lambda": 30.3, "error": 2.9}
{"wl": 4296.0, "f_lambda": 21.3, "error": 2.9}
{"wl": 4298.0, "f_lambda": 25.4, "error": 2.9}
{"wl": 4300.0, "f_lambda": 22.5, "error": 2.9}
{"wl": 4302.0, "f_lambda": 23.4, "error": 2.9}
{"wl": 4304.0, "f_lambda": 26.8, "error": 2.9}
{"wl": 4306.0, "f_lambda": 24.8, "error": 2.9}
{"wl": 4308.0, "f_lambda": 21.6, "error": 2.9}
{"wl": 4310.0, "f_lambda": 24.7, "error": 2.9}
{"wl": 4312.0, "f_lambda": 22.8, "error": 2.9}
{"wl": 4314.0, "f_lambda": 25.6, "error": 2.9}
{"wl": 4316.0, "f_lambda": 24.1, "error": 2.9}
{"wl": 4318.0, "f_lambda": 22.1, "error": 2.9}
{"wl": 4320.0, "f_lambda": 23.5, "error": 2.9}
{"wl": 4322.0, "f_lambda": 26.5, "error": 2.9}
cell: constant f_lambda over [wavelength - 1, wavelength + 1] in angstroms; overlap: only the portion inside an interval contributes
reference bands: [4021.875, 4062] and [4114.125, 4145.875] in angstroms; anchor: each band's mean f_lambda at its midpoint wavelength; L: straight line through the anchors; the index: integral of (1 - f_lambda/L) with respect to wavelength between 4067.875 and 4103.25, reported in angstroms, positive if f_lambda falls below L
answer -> 3.94 angstroms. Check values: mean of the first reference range 27.9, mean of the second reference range 27.4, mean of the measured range 24.6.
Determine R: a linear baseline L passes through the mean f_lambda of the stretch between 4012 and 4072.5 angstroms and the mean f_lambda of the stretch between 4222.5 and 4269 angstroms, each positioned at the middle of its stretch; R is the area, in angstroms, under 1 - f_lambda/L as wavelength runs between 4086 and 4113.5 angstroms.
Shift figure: 4.0 angstroms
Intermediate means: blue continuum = 27.8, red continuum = 26.6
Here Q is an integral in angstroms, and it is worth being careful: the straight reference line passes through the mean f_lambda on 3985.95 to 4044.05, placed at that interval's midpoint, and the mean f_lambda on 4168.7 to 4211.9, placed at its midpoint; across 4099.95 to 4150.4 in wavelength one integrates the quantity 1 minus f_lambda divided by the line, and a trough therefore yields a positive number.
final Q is 2.5 angstroms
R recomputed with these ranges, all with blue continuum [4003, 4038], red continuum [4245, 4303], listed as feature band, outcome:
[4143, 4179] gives -0.63 angstroms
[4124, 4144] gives -1.00 angstroms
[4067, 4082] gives 1.30 angstroms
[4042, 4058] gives 0.39 angstroms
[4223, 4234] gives 0.66 angstroms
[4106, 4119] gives 1.15 angstroms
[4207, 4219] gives -1.06 angstroms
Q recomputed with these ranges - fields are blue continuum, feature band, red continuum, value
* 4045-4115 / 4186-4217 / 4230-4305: -2.1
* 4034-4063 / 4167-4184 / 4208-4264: 1.0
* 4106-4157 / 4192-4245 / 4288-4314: -3.8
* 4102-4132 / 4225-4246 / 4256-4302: -0.8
